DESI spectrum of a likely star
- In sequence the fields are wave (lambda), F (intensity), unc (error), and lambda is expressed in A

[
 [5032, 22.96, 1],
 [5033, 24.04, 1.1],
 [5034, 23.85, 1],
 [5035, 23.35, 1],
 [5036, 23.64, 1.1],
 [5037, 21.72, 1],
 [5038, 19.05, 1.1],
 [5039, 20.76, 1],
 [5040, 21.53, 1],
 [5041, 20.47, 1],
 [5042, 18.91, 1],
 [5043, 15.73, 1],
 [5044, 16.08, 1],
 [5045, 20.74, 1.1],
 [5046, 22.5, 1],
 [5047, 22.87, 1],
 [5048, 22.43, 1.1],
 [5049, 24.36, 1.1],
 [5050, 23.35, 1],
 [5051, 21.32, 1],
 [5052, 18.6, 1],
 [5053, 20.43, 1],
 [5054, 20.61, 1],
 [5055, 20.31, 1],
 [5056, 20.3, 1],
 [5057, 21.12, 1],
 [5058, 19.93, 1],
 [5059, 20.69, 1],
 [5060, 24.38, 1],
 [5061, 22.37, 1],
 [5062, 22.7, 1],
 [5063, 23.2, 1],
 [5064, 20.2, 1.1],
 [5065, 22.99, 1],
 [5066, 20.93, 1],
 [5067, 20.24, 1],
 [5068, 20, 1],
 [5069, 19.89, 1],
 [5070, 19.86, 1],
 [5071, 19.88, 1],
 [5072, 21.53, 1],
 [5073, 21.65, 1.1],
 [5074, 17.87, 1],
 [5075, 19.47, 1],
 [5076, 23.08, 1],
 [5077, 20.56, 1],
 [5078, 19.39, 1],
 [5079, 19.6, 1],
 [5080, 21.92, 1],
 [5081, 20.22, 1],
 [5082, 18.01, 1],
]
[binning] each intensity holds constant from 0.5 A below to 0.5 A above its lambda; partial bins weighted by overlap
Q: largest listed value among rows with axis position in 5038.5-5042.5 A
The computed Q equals 21.53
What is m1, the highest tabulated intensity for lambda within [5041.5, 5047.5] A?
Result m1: 22.87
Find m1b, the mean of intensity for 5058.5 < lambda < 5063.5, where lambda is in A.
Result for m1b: 22.7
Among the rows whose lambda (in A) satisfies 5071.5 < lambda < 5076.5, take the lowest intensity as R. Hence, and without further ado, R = 17.87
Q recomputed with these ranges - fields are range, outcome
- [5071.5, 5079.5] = 23.08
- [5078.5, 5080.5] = 21.92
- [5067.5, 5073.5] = 21.65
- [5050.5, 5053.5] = 21.32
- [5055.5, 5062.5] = 24.38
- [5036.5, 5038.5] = 21.72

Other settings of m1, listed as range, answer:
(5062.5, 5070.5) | 23.2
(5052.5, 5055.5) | 20.61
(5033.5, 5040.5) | 23.85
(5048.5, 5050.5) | 24.36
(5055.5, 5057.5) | 21.12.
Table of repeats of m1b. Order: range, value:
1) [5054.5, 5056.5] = 20.3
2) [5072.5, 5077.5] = 20.5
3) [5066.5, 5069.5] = 20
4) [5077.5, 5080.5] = 20.3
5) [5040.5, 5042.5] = 19.7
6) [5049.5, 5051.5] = 22.3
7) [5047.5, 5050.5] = 23.4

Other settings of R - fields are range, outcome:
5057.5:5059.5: 19.93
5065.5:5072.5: 19.86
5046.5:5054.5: 18.6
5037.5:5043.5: 15.73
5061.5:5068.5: 20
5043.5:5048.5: 16.08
